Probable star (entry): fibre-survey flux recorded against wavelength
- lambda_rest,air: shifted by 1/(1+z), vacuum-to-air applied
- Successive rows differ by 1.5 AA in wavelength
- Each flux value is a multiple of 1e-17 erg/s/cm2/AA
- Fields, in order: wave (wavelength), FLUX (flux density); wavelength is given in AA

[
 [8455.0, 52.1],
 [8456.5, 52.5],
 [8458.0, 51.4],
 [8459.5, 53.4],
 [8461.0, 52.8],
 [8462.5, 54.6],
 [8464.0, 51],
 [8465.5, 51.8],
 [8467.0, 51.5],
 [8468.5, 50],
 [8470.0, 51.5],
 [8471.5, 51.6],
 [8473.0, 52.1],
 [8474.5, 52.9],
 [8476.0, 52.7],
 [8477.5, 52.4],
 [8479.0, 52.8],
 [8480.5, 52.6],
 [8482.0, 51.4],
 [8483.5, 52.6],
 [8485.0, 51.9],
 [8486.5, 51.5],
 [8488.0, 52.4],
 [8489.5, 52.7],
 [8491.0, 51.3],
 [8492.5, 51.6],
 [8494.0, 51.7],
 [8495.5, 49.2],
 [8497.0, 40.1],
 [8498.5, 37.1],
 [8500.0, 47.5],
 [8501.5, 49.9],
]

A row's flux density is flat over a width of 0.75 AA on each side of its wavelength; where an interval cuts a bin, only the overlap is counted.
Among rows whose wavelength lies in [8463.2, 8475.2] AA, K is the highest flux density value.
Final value 52.9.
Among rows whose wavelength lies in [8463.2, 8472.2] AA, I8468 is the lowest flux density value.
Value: 50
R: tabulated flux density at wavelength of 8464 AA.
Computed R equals 51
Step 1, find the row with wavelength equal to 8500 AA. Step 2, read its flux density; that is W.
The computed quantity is 47.5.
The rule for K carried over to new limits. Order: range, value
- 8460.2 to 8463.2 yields 54.6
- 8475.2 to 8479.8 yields 52.8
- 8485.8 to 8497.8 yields 52.7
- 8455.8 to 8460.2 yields 53.4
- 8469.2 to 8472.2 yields 51.6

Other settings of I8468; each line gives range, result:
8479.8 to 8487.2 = 51.4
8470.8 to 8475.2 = 51.6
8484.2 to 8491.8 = 51.3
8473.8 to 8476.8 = 52.7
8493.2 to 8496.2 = 49.2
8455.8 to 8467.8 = 51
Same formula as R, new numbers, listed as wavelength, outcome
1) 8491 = 51.3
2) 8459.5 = 53.4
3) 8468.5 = 50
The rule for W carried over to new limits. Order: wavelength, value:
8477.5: 52.4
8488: 52.4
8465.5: 51.8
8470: 51.5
